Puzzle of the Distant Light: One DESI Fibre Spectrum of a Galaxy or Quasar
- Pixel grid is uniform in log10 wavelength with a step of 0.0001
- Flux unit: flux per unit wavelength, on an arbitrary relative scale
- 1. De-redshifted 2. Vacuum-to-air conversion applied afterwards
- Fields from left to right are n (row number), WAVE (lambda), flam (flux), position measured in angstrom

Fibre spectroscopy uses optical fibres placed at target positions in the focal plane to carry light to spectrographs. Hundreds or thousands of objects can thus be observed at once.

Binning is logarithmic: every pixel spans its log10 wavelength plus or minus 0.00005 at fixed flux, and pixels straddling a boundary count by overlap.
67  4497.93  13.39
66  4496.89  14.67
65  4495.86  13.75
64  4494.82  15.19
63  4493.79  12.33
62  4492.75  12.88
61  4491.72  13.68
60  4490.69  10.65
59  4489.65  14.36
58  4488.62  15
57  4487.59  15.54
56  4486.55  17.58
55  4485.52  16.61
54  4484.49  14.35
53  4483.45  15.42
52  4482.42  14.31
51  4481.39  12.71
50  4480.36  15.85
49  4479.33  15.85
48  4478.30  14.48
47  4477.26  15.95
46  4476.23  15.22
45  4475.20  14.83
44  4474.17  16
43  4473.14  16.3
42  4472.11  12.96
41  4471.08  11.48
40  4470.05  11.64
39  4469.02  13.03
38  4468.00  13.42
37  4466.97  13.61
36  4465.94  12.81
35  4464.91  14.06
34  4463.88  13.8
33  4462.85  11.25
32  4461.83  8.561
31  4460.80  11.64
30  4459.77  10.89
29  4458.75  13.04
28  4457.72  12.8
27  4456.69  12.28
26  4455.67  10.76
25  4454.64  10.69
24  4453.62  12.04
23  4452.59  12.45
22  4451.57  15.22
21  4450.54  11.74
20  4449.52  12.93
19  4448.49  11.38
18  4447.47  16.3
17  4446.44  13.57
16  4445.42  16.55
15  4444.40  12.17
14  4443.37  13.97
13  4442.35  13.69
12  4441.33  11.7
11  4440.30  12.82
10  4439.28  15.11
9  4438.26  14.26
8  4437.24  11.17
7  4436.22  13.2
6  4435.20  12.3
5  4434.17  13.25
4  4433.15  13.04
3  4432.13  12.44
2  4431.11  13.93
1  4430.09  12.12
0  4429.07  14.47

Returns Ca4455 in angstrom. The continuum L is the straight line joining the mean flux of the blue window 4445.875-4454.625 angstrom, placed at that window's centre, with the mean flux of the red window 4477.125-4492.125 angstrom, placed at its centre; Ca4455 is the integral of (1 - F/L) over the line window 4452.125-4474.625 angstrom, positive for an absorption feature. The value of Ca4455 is 2.03 angstrom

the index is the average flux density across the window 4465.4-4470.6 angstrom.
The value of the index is 12.9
